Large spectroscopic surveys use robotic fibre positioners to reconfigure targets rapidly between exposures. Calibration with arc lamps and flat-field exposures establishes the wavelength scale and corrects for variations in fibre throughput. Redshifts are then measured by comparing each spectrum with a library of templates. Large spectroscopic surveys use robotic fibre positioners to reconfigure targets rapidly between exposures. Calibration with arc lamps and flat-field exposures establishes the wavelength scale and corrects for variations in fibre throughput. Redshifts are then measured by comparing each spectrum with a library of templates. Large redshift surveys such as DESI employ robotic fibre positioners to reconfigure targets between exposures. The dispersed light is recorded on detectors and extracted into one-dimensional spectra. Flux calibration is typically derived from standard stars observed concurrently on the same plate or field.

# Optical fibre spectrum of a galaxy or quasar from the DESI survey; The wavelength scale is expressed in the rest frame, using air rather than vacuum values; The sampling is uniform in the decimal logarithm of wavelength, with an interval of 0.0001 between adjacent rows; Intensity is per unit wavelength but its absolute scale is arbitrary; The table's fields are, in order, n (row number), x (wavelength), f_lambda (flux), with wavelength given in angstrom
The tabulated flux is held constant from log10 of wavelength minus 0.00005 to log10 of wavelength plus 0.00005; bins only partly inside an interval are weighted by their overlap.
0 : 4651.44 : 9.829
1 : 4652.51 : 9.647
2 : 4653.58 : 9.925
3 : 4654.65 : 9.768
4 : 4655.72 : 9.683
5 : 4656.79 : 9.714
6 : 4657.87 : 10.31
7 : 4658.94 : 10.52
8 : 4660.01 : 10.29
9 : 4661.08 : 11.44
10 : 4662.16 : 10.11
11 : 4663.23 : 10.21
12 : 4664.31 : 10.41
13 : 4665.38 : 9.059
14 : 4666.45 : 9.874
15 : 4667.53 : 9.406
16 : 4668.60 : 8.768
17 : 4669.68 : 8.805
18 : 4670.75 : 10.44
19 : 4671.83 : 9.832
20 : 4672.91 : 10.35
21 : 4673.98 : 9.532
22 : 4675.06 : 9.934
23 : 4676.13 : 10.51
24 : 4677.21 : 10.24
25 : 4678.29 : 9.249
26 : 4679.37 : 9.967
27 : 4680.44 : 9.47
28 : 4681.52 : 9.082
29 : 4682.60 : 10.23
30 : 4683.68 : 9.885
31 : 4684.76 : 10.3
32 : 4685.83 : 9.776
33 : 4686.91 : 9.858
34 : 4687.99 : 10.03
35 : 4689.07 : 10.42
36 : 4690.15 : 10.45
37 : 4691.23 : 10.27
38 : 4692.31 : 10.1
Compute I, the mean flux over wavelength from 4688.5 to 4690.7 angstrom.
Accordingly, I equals 10.4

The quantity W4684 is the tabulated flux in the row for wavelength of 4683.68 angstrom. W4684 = 9.885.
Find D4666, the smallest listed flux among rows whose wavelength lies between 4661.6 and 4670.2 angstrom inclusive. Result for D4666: 8.768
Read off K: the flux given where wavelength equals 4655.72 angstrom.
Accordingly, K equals 9.683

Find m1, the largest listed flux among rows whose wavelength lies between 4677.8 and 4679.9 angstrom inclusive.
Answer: 9.967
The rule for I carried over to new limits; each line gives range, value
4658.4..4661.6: 10.8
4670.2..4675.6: 10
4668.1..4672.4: 9.46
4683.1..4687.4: 9.97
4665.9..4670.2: 9.21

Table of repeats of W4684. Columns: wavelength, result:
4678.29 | 9.249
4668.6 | 8.768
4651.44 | 9.829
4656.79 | 9.714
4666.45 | 9.874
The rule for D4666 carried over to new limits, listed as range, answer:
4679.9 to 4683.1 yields 9.082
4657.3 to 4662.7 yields 10.11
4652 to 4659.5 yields 9.647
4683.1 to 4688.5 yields 9.776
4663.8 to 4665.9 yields 9.059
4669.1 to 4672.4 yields 8.805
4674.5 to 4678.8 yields 9.249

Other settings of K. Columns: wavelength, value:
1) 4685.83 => 9.776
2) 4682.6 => 10.23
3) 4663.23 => 10.21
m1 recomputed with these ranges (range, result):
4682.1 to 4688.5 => 10.3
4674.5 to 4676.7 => 10.51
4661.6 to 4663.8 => 10.21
